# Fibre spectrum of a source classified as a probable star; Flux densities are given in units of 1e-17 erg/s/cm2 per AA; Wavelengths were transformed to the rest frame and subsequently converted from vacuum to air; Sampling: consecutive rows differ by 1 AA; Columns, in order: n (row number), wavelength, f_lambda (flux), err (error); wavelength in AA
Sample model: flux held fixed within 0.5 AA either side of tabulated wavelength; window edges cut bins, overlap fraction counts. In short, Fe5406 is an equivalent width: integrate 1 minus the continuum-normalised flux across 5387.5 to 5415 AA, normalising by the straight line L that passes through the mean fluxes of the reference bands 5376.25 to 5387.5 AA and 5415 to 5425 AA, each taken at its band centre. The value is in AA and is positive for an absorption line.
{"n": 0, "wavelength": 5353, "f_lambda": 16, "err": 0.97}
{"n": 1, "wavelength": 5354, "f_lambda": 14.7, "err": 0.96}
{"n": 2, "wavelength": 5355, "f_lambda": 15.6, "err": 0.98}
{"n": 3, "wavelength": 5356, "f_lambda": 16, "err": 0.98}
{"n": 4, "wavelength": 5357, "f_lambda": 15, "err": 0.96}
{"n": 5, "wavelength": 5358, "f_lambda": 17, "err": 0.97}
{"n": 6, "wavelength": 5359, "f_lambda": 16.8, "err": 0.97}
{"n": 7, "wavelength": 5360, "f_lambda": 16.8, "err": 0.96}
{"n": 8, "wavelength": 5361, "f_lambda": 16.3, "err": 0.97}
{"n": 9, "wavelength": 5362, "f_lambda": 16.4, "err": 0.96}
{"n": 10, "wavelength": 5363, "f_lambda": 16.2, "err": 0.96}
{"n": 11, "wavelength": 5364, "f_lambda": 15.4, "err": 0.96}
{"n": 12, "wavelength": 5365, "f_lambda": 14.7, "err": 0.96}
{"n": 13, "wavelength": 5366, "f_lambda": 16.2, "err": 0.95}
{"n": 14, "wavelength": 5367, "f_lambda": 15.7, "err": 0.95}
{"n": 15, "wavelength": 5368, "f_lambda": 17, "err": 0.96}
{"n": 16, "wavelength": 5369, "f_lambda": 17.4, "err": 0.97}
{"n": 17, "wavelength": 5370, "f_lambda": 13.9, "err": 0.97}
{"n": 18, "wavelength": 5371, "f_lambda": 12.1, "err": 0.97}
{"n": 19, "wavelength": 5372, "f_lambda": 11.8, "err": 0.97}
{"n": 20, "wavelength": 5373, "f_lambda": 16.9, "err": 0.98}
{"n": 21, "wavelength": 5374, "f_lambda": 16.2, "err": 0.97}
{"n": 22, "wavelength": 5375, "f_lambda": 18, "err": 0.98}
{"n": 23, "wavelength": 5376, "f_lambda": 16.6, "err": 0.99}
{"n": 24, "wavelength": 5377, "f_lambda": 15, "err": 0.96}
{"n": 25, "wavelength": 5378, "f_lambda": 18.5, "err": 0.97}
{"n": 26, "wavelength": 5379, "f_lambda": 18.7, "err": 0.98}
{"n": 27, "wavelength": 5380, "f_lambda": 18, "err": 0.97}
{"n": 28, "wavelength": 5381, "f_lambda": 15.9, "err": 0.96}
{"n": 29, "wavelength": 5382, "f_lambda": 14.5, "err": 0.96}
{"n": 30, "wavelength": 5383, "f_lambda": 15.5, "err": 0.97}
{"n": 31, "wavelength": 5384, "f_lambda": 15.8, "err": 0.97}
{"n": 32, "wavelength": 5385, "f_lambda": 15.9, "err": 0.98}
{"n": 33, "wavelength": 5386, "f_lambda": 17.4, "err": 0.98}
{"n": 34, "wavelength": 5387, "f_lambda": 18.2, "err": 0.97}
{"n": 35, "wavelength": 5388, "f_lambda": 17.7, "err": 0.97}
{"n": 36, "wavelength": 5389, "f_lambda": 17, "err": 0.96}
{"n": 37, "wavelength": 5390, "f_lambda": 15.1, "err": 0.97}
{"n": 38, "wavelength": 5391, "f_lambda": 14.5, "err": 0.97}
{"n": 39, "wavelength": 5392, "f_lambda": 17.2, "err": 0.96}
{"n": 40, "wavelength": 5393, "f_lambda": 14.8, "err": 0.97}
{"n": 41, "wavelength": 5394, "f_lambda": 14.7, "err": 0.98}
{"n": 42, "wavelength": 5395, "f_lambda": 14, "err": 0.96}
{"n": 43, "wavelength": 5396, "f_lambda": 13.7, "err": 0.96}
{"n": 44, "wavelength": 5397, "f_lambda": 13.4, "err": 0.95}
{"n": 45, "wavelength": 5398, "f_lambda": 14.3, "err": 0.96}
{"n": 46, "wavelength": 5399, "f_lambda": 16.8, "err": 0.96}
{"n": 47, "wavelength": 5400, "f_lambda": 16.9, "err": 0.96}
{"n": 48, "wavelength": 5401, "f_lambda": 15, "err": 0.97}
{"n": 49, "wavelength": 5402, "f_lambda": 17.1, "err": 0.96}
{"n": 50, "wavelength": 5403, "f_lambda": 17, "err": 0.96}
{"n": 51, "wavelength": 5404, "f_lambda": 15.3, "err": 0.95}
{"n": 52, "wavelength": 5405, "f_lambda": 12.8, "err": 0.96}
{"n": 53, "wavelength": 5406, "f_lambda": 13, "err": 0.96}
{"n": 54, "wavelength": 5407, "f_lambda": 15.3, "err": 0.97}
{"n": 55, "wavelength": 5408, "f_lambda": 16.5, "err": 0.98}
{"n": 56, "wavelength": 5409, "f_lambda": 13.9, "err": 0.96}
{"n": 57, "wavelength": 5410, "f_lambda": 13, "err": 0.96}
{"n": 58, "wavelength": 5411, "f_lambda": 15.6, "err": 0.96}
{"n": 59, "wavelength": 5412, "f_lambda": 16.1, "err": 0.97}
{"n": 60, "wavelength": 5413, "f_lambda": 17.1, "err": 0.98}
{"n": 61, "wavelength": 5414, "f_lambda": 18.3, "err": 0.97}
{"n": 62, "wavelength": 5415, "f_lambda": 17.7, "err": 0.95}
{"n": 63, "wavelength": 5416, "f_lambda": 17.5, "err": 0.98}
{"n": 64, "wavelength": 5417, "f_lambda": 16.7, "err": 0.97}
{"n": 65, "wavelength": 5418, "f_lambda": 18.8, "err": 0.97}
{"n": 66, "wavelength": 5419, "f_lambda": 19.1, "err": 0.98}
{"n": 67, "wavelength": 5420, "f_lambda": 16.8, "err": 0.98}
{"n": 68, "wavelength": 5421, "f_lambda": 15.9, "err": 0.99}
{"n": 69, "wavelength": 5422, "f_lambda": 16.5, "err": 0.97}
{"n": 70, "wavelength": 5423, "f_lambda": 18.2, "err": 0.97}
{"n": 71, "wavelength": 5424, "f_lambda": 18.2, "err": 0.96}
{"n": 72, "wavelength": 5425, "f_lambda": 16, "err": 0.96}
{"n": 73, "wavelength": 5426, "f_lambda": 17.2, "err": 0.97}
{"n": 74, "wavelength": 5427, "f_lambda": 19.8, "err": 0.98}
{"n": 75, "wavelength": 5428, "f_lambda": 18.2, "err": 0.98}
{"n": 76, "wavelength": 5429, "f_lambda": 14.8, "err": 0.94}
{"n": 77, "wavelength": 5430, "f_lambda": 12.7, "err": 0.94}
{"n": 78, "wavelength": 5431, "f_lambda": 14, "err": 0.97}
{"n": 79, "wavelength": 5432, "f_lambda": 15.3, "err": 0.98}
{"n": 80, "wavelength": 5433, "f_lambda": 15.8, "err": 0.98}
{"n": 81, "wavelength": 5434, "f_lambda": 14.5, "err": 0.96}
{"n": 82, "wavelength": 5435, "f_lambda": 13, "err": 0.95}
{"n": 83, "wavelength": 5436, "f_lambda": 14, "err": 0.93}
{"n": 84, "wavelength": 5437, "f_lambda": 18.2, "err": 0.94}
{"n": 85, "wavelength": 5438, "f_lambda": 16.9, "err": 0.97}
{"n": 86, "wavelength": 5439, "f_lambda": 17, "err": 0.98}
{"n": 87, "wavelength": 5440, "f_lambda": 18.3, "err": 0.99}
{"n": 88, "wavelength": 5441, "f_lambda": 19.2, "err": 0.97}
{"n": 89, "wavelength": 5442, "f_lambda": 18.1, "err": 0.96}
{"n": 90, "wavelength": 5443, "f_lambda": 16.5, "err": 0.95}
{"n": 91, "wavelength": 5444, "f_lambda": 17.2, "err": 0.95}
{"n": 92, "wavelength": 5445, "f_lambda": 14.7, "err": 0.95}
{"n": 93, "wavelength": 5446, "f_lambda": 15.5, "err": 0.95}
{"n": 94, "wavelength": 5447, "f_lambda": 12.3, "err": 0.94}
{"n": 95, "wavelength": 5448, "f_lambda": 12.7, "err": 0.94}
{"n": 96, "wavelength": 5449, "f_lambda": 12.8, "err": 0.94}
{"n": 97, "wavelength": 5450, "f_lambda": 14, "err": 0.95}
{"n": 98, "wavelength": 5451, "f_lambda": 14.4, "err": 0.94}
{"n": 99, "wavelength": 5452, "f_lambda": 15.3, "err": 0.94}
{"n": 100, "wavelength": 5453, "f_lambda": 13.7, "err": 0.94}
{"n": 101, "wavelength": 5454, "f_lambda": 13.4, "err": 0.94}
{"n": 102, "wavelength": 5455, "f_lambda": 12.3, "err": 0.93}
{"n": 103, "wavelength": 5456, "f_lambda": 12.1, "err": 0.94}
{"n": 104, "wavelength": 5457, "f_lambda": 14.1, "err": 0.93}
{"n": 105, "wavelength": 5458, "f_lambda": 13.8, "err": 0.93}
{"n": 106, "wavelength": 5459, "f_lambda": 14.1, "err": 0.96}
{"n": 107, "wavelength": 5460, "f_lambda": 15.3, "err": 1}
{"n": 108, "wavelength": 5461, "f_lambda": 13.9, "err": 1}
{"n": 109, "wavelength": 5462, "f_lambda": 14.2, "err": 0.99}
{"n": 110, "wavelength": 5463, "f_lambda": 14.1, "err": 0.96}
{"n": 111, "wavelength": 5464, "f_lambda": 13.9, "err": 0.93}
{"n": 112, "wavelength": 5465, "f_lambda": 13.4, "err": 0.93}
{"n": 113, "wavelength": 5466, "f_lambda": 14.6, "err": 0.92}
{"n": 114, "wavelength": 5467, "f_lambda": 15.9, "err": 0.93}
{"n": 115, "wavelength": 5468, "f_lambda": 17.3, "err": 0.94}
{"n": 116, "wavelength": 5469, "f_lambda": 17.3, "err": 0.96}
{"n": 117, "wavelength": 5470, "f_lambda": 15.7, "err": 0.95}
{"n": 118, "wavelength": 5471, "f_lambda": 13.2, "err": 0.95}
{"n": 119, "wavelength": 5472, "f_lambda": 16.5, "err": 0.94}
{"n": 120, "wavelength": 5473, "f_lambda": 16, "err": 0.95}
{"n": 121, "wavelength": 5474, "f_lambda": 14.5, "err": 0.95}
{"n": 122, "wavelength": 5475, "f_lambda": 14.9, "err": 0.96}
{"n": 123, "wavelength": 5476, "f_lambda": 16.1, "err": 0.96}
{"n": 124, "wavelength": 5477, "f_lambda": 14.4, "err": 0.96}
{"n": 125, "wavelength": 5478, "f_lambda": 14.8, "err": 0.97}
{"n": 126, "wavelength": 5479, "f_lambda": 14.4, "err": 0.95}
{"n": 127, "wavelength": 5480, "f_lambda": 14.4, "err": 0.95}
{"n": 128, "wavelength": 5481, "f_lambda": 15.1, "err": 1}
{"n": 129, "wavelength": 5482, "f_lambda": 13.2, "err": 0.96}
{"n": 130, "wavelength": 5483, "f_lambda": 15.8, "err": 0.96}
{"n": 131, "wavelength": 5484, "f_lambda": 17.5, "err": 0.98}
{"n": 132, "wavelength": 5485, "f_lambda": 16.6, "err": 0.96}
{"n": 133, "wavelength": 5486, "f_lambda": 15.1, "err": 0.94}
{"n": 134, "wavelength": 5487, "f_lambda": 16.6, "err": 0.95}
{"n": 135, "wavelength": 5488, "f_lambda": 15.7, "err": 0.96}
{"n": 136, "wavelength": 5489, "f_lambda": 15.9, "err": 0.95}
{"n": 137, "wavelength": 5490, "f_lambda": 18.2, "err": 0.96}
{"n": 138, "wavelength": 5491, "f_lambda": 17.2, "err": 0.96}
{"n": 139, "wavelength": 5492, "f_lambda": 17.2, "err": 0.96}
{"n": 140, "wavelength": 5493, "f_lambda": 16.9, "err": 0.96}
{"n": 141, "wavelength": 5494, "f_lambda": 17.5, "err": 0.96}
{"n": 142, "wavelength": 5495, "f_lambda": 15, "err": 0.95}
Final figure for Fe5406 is 2.6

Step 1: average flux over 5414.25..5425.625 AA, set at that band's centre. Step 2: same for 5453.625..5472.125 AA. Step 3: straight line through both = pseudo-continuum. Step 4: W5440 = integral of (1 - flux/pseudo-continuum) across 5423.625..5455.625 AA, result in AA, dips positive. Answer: 1.18 AA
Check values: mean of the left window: 17.4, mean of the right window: 14.4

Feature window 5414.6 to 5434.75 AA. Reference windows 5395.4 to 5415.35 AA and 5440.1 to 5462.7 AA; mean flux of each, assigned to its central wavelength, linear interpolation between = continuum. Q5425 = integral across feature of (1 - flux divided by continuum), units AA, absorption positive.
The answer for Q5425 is -2.1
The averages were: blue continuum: 15.4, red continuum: 14.6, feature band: 16.6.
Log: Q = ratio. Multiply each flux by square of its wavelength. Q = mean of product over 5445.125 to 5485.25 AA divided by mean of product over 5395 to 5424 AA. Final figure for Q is 0.93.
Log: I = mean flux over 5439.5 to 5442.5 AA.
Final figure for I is 18.5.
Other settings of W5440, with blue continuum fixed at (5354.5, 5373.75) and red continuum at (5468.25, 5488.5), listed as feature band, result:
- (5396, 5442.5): -1.95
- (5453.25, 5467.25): 1.41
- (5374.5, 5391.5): -1.08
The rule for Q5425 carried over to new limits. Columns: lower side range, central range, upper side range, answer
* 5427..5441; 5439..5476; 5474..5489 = 1.6 AA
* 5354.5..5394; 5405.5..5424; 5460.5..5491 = -0.8 AA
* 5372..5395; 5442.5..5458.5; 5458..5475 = 1.2 AA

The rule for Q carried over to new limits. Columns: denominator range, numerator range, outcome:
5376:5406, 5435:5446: 1.08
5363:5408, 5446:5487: 0.96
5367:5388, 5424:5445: 1.03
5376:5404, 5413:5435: 1.05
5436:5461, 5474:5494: 1.07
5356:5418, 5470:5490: 1.00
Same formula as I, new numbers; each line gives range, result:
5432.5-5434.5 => 15.2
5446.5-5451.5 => 13.2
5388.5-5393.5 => 15.7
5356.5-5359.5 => 16.3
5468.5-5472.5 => 15.7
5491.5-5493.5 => 17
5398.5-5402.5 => 16.5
